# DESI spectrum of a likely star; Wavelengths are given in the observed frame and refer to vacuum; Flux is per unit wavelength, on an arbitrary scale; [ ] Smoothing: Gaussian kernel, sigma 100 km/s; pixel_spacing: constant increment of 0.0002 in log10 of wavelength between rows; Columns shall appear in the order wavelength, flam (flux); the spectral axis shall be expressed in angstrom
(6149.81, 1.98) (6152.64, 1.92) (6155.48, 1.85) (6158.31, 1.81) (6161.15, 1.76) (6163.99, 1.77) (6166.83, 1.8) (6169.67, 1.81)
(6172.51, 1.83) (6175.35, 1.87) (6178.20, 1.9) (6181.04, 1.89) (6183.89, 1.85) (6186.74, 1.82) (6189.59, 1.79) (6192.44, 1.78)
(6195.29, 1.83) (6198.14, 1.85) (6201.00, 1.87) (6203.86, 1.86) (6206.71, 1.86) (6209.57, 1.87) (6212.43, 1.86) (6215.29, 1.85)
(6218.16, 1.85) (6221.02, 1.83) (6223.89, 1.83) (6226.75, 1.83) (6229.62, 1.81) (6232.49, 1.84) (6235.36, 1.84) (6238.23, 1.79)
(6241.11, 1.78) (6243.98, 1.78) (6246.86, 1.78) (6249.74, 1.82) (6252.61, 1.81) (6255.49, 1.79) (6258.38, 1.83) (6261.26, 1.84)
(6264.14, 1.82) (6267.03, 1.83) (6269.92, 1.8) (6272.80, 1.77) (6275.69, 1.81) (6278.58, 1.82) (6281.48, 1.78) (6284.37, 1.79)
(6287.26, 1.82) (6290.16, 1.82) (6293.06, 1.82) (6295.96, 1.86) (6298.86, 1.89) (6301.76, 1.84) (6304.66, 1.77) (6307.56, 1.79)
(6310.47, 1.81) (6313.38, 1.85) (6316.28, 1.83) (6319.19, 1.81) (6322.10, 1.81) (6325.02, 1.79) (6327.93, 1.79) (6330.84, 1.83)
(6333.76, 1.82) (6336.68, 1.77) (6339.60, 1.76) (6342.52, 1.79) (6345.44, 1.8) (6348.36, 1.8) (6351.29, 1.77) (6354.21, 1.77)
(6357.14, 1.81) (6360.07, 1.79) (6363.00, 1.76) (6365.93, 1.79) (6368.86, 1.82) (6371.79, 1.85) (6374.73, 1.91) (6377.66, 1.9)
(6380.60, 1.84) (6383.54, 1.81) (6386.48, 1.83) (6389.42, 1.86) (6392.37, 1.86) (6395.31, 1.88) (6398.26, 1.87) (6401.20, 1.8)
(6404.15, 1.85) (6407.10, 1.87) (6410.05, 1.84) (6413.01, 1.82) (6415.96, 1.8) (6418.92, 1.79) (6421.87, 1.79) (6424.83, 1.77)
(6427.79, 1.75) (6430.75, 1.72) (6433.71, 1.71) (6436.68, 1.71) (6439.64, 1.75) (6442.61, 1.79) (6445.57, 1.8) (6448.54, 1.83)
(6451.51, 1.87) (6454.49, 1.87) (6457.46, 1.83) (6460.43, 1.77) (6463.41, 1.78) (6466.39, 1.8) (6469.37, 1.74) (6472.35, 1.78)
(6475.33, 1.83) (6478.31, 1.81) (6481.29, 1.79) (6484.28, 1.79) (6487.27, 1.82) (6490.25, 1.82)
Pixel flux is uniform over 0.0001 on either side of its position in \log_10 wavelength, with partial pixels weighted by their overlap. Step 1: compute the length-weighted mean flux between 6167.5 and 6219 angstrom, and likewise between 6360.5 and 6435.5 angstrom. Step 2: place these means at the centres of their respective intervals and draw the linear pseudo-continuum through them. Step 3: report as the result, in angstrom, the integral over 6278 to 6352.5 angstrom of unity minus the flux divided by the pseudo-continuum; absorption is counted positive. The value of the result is 0.85 angstrom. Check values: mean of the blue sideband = 1.85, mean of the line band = 1.81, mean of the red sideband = 1.82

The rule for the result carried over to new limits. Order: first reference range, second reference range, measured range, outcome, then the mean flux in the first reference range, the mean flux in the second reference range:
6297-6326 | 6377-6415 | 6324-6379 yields 0.79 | 1.82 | 1.85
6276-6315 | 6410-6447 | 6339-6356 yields 0.16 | 1.82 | 1.77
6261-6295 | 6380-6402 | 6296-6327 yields 0.00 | 1.81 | 1.85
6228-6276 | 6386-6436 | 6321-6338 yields 0.07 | 1.81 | 1.81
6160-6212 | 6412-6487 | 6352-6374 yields 0.02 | 1.83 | 1.79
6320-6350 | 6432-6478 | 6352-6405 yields -1.13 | 1.8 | 1.79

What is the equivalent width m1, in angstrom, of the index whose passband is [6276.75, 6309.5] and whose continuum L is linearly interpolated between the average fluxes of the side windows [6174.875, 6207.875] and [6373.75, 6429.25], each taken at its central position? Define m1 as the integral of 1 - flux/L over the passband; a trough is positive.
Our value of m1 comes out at 0.4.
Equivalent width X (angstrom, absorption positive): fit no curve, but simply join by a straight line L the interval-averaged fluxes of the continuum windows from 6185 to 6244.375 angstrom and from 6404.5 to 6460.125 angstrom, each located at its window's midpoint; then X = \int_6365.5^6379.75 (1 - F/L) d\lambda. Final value -0.4 angstrom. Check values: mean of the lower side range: 1.83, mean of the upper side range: 1.8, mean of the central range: 1.86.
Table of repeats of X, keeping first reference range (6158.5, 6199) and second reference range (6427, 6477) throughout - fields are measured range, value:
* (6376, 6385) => -0.28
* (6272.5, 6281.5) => 0.05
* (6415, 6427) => 0.03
